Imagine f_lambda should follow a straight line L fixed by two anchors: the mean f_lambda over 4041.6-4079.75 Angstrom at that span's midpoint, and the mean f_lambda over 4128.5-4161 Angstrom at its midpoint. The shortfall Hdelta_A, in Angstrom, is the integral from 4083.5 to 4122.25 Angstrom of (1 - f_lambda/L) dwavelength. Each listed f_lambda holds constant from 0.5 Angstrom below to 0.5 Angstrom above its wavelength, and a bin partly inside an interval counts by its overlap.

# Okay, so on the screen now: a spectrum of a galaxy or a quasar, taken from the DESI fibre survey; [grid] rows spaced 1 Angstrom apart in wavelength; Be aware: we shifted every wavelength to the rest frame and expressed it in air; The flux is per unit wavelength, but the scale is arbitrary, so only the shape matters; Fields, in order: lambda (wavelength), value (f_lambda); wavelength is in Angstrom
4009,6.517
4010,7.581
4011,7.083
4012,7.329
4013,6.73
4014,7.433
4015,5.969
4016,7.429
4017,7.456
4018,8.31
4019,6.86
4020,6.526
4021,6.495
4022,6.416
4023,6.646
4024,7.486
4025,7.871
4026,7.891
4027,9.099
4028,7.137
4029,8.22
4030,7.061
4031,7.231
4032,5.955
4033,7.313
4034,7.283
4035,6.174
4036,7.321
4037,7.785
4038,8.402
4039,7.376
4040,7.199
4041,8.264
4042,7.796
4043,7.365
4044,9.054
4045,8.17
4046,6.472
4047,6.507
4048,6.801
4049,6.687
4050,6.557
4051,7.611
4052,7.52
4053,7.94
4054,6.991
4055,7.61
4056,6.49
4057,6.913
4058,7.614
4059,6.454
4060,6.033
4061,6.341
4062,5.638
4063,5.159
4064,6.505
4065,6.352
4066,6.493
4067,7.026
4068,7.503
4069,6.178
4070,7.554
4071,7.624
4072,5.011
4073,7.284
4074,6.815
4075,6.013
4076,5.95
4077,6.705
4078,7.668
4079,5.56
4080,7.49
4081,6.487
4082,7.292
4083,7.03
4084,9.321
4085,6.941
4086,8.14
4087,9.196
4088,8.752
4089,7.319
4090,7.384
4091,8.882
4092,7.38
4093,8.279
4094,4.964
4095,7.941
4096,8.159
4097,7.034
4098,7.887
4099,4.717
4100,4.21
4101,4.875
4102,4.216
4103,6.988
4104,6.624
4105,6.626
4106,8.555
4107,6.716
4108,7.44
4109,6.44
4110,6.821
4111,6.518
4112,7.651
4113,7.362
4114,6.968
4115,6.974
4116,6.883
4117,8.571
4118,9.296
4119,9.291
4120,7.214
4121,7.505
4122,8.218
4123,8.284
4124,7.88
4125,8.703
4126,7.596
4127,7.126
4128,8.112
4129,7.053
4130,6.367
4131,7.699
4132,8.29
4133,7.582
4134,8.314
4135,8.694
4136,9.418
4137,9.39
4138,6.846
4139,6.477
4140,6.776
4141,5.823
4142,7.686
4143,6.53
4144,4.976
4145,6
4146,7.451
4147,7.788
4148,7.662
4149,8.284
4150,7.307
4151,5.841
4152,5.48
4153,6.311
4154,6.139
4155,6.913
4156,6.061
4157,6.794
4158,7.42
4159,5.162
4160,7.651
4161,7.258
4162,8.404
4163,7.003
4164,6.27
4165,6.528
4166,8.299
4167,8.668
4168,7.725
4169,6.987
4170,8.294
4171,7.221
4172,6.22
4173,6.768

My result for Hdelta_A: -1.8 Angstrom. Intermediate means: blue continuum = 6.84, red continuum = 7.07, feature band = 7.28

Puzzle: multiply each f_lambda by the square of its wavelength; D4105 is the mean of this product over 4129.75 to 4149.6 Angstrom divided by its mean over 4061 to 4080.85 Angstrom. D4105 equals 1.2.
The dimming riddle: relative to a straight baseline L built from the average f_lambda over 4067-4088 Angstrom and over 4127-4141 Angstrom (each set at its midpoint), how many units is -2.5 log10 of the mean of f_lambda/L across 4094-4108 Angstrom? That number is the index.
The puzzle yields 0.14 mag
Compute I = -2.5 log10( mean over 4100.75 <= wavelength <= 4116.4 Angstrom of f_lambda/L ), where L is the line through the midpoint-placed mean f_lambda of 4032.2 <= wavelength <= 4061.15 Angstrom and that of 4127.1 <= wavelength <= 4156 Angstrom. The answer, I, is 0.07 mag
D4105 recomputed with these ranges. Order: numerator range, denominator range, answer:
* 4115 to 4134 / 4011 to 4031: 1.14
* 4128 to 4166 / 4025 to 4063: 1.03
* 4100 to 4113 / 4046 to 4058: 0.95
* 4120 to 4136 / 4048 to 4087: 1.18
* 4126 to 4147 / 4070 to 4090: 1.05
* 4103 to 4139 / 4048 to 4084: 1.16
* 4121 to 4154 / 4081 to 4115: 1.06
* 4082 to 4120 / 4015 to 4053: 1.02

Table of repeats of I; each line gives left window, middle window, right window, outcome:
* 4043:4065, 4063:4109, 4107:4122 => 0.04 mag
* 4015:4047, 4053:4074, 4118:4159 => 0.11 mag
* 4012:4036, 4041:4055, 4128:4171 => -0.03 mag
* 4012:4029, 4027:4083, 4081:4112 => 0.03 mag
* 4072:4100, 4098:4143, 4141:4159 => -0.06 mag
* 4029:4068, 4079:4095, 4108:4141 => -0.03 mag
